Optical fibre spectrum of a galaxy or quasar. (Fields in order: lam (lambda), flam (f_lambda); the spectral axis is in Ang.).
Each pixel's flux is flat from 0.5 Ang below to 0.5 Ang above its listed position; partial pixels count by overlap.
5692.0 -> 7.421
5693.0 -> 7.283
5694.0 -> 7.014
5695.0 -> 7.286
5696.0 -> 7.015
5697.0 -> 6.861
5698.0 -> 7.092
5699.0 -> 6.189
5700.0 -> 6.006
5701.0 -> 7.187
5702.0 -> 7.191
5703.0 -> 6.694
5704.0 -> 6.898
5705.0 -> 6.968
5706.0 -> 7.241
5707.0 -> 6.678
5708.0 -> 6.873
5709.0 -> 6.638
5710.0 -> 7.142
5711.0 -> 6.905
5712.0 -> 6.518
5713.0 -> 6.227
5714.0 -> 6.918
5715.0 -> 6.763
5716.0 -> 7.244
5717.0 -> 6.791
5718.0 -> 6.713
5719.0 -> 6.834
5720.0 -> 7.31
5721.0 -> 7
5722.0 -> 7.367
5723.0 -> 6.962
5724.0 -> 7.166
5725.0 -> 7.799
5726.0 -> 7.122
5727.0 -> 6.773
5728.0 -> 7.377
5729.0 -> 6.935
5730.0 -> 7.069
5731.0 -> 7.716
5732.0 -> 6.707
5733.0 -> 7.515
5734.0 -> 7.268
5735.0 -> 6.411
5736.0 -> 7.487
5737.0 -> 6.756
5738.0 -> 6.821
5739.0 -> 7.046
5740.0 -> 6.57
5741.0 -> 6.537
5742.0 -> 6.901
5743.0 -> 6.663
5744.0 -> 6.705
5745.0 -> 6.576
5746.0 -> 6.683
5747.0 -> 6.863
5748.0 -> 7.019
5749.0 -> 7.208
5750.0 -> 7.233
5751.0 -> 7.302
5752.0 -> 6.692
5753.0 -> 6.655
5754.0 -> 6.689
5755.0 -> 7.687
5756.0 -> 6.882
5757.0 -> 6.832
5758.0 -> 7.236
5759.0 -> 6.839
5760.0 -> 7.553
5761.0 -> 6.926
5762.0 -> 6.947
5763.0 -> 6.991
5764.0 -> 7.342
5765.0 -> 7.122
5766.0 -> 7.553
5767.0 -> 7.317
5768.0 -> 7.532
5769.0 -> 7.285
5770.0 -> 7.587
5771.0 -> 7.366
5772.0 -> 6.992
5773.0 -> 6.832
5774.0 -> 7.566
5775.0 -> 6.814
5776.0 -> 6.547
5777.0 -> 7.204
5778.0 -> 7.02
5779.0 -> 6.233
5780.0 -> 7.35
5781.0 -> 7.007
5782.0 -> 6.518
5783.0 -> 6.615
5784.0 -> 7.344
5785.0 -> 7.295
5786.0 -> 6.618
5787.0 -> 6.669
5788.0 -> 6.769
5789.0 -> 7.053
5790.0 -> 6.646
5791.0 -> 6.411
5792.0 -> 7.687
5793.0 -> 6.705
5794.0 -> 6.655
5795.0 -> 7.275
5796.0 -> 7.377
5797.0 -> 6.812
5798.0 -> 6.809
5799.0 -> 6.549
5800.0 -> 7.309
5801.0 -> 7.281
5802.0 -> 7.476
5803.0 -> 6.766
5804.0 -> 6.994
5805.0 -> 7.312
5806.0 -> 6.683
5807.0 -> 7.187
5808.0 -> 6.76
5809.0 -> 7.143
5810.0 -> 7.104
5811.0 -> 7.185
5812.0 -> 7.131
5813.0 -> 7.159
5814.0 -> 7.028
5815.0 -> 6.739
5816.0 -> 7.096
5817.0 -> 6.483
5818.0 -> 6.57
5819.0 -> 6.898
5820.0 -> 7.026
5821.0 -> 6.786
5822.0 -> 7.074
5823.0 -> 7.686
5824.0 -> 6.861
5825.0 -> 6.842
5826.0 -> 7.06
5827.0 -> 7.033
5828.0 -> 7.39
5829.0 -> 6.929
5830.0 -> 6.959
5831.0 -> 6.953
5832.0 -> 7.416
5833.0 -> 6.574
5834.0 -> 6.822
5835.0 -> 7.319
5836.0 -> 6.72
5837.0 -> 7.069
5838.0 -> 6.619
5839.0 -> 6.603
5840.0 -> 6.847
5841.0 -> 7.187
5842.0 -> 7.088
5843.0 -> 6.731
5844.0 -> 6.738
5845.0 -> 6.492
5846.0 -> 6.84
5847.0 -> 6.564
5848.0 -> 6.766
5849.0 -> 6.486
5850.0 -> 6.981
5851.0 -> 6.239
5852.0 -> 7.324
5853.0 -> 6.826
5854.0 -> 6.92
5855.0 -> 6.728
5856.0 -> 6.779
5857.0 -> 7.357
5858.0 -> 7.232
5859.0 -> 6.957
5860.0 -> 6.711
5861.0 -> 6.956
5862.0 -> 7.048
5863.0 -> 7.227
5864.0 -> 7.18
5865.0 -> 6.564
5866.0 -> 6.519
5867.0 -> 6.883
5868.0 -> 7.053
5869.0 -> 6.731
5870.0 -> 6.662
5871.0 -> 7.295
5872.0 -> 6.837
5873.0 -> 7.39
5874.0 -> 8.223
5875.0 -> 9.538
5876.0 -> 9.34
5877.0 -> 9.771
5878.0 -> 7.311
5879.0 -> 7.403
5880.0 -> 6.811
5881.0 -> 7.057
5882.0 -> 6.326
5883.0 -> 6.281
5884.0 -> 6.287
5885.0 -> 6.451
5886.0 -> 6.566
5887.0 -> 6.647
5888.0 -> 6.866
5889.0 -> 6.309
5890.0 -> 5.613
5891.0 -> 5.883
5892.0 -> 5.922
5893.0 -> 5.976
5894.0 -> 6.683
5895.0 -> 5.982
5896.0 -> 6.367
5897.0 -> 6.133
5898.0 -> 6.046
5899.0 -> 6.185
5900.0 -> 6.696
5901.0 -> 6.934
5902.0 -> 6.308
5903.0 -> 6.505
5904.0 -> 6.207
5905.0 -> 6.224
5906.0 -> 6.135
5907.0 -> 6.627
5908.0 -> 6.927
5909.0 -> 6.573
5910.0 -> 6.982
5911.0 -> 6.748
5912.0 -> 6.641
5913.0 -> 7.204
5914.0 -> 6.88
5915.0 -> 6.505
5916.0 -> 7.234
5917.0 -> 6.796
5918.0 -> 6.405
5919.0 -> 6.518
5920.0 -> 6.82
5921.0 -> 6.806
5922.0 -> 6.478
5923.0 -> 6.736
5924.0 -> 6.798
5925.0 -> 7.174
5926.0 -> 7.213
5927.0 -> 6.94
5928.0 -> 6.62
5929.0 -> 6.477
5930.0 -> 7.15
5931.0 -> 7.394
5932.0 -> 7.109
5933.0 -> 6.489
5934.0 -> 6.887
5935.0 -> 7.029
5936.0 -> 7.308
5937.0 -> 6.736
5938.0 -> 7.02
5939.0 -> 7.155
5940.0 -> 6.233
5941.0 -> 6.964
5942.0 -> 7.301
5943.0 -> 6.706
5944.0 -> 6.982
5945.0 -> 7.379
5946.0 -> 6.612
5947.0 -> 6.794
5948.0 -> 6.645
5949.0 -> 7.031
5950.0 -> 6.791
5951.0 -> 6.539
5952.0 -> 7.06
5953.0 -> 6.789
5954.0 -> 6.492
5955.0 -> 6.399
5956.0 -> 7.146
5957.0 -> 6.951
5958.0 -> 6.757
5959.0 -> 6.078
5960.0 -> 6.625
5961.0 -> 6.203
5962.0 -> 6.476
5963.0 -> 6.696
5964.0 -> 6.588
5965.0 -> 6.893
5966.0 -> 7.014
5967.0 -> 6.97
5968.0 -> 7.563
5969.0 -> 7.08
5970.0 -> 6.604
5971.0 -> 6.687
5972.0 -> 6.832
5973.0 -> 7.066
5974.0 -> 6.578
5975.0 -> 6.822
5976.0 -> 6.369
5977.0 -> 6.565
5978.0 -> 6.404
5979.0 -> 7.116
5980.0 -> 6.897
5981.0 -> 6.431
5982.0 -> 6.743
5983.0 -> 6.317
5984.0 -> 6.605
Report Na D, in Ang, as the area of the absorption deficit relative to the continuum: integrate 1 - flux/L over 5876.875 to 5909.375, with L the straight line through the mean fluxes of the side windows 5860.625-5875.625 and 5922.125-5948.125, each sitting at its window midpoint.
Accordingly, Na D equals 2.8 Ang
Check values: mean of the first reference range 7.23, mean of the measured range 6.51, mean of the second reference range 6.91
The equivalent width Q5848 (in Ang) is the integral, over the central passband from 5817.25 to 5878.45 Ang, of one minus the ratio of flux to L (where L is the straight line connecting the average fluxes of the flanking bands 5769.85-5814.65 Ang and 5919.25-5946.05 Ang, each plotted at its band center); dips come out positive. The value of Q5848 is -1.00 Ang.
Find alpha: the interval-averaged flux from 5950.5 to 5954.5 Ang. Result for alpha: 6.72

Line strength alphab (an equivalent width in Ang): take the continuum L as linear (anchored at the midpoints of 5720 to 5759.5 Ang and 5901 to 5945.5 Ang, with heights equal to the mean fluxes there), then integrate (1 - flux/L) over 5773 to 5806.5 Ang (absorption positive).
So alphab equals 0.0 Ang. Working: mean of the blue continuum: 7.01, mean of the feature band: 6.95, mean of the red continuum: 6.8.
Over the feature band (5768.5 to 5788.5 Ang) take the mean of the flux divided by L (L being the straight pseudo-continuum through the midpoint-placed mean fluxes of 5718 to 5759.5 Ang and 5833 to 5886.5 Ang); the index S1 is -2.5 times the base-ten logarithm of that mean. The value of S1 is 0.00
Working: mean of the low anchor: 7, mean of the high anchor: 7.03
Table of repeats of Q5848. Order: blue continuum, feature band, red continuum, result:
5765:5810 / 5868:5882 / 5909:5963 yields -1.5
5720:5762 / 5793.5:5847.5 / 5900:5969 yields -0.3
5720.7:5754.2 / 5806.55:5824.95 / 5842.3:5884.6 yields 0.1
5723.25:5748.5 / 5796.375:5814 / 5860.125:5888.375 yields 0.1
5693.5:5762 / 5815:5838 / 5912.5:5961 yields -0.2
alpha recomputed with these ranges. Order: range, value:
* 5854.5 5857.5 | 6.95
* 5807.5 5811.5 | 7.05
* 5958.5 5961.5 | 6.3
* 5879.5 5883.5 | 6.62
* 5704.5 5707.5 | 6.96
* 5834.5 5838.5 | 6.93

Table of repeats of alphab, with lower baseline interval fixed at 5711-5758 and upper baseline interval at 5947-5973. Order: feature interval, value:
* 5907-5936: -0.20 Ang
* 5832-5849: 0.13 Ang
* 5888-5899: 1.12 Ang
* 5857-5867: -0.15 Ang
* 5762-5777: -0.56 Ang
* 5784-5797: -0.05 Ang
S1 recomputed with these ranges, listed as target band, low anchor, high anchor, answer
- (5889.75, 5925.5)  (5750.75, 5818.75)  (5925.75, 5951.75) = 0.06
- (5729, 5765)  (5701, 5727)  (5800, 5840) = 0.00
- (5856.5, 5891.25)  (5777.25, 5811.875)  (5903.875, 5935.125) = -0.04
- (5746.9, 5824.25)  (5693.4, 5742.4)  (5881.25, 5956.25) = -0.03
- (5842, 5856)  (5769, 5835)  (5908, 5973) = 0.03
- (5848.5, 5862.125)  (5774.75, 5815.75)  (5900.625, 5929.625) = -0.01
